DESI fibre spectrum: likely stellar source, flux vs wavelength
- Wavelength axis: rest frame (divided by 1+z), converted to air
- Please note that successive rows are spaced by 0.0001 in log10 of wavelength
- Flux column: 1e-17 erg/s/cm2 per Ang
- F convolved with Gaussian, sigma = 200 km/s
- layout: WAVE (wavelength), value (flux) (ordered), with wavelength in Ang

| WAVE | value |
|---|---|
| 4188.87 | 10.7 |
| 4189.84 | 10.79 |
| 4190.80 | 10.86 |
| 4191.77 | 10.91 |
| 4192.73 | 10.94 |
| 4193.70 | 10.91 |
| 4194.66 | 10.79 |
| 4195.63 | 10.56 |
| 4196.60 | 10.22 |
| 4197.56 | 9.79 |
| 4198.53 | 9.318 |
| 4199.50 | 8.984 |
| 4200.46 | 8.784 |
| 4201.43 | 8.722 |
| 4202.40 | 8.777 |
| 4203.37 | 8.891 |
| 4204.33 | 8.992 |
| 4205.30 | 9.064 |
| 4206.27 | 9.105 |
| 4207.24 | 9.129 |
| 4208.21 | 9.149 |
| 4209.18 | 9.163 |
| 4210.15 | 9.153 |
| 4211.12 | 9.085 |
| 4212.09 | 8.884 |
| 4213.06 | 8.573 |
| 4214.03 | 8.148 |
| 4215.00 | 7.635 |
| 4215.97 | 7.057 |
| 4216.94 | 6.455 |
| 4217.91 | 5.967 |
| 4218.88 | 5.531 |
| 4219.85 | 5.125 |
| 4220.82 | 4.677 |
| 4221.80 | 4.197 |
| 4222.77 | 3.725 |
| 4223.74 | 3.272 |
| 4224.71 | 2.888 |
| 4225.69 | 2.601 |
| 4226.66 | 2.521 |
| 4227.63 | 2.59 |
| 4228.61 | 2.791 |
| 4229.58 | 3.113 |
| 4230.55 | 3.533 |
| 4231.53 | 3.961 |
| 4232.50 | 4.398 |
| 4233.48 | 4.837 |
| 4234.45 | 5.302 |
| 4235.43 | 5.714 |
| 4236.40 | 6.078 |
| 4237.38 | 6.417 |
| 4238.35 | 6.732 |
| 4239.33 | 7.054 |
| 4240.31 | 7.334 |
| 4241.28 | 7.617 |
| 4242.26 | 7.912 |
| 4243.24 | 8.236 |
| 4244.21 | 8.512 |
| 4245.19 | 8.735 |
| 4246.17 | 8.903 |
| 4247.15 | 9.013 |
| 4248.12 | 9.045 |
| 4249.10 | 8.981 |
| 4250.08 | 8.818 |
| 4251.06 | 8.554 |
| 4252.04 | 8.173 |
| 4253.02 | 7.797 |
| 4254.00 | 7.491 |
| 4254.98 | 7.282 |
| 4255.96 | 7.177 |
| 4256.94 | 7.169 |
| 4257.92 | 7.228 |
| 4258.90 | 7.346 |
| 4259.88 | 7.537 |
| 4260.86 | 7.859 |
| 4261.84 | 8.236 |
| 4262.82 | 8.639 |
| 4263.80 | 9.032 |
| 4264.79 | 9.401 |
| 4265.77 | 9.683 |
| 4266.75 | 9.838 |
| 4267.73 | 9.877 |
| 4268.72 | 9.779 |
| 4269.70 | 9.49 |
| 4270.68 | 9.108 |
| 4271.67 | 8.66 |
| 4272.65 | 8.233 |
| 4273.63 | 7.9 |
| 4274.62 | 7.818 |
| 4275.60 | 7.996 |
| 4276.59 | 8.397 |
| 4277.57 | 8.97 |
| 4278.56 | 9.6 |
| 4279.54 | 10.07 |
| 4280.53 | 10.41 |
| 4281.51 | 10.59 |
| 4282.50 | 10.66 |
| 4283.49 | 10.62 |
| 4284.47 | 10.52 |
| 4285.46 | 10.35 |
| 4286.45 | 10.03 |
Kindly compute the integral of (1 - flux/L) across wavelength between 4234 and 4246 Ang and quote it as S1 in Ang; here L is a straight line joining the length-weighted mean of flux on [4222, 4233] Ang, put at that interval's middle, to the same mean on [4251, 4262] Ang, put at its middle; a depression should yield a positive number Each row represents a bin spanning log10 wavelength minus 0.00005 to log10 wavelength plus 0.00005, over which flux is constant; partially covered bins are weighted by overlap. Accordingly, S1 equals -4.8 Ang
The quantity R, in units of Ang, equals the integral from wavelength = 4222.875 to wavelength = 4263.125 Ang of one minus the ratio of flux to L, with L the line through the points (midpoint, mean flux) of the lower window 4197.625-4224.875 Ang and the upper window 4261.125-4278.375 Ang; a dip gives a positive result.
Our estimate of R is 8.9 Ang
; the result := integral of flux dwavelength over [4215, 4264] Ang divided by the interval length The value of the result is 6.39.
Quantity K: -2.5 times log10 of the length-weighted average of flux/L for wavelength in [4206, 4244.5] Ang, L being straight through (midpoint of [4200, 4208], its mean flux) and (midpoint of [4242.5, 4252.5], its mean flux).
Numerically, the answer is 0.40 mag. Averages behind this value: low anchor 8.93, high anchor 8.68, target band 6.07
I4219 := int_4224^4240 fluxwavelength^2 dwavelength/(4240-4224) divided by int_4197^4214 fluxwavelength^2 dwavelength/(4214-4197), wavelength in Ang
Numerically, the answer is 0.5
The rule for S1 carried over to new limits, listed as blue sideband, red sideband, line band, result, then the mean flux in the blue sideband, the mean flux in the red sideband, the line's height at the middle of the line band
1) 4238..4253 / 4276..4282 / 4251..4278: 1.98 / 8.24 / 9.65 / 9.04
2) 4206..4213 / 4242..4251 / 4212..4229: 7.39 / 9.06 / 8.7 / 8.95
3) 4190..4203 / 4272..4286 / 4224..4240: 8.72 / 9.98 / 9.43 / 9.74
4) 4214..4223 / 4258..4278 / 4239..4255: -1.72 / 5.8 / 8.66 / 7.45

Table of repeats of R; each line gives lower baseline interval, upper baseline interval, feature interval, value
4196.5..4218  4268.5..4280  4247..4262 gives 1.4 Ang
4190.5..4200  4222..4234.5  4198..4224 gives -2.1 Ang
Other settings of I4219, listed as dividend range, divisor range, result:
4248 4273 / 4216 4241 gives 1.81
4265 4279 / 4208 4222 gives 1.27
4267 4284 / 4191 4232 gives 1.33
